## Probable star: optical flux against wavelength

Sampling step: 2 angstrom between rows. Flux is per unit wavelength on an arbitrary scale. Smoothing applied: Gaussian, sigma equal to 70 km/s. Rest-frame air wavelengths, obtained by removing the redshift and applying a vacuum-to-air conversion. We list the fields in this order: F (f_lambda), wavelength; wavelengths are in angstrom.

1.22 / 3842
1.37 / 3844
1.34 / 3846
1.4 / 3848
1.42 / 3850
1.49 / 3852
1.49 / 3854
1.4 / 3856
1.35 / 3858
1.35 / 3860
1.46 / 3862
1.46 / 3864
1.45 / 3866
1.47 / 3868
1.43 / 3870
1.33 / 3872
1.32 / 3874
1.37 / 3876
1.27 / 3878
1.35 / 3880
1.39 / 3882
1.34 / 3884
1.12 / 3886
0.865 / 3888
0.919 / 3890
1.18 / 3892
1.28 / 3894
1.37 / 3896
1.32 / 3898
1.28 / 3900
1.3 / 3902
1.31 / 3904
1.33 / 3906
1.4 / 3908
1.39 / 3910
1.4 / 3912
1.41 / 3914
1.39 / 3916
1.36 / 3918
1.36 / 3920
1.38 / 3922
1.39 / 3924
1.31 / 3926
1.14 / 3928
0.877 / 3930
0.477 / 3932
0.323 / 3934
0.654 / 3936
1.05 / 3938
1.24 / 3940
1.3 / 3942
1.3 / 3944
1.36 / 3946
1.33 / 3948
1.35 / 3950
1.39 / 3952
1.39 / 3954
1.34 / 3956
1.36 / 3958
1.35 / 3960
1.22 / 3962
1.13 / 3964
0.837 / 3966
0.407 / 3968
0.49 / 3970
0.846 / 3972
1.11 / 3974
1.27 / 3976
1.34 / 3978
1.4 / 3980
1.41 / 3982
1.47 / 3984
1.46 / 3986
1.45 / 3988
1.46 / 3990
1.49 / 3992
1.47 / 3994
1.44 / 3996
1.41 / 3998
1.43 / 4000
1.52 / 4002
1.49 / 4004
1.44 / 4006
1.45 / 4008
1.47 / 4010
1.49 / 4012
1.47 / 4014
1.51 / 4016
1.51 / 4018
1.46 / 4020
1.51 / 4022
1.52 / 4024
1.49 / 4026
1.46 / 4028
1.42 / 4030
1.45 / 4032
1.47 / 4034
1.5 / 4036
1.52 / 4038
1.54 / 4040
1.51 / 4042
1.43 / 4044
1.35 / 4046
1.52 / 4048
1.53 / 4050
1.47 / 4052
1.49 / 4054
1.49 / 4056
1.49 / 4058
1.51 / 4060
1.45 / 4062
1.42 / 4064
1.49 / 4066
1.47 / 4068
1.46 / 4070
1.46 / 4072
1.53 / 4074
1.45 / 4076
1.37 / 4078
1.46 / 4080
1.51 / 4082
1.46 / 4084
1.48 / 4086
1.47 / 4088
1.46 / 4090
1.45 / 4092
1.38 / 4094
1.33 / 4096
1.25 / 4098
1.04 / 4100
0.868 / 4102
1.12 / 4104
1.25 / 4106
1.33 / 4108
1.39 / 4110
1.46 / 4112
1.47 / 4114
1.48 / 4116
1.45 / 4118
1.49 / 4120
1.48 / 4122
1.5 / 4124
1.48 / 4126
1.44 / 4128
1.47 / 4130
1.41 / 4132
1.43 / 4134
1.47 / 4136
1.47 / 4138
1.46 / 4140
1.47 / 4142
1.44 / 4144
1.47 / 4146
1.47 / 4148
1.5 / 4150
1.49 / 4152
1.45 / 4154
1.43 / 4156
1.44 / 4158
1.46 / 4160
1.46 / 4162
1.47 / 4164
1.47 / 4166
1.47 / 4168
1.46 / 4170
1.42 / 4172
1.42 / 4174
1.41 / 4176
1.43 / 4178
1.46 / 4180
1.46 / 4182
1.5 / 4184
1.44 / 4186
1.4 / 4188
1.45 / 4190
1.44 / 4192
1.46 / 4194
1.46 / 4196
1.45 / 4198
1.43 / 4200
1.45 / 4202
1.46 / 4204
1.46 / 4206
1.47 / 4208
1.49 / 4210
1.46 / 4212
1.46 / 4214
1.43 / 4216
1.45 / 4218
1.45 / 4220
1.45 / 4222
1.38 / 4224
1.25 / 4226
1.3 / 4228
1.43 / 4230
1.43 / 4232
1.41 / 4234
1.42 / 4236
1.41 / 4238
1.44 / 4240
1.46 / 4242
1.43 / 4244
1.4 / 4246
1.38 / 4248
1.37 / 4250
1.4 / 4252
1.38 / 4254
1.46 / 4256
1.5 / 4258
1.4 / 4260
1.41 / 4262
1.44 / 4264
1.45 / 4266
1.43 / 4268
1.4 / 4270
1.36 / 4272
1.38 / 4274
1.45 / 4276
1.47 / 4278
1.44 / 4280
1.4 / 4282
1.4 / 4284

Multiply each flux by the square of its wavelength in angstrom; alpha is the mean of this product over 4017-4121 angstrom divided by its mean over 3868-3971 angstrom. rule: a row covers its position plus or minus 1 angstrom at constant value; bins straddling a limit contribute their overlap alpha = 1.28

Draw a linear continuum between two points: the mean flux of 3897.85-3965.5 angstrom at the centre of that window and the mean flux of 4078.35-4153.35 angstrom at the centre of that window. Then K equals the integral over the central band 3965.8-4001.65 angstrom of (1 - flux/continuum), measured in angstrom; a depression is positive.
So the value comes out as 1.0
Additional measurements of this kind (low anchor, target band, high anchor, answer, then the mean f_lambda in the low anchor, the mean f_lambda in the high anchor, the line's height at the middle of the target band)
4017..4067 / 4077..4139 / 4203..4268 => 2.95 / 1.48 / 1.42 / 1.46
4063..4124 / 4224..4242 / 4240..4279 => 0.33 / 1.39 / 1.42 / 1.42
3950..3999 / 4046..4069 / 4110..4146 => -1.94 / 1.25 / 1.46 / 1.36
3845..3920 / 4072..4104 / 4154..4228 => 1.00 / 1.34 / 1.44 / 1.41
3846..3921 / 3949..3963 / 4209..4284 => 0.12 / 1.34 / 1.42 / 1.35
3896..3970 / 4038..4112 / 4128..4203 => -3.35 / 1.19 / 1.45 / 1.35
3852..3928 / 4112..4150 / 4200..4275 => -1.95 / 1.33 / 1.42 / 1.39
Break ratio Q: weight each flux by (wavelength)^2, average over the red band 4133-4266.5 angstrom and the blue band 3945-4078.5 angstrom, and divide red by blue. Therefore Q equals 1.13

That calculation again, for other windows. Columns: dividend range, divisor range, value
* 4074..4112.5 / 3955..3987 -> 1.24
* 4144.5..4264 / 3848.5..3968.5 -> 1.33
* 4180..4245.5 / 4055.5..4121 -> 1.09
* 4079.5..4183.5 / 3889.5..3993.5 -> 1.28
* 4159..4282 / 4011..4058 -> 1.06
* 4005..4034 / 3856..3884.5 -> 1.15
